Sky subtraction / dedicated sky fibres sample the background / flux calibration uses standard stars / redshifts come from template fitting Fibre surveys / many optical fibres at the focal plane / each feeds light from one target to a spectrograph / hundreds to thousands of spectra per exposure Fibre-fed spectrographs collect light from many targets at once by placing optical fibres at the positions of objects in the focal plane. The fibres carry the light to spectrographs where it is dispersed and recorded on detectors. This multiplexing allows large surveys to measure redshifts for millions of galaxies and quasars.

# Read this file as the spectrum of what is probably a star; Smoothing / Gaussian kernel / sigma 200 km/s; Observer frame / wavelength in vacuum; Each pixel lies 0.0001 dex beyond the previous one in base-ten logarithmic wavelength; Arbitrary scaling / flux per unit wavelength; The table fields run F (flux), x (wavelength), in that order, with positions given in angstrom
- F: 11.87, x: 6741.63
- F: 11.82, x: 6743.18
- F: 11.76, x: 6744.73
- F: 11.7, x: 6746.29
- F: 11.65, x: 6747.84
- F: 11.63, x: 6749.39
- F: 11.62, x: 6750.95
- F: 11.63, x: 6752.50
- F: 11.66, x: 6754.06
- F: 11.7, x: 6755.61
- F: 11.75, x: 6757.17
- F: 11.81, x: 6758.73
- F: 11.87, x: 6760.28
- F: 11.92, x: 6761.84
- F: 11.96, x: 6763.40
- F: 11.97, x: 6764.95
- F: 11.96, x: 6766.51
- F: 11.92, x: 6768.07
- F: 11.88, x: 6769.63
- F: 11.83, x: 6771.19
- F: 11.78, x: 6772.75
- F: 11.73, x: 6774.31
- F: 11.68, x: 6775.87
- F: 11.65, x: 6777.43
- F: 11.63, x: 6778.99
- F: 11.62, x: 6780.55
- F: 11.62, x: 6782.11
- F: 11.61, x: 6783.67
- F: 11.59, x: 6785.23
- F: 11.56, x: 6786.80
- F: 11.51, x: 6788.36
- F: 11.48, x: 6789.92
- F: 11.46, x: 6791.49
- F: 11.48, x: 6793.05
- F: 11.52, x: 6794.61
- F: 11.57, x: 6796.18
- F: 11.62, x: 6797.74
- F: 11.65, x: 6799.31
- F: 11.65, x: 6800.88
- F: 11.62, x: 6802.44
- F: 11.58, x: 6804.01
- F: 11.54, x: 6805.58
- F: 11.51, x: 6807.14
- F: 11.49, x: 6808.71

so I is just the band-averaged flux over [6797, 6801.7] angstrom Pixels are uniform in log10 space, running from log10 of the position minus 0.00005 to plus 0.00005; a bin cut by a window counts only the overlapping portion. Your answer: 11.6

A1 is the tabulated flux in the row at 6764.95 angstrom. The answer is 11.97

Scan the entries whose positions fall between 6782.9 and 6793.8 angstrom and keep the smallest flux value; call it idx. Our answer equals 11.46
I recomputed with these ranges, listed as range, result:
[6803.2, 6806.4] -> 11.6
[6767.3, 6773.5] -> 11.8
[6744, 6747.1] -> 11.7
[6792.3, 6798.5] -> 11.6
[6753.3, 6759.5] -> 11.7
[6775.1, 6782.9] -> 11.6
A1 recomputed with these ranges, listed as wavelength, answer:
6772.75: 11.78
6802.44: 11.62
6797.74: 11.62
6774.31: 11.73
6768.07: 11.92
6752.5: 11.63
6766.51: 11.96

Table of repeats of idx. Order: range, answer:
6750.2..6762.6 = 11.62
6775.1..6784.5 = 11.61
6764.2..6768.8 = 11.92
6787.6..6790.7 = 11.48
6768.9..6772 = 11.83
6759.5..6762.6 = 11.87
